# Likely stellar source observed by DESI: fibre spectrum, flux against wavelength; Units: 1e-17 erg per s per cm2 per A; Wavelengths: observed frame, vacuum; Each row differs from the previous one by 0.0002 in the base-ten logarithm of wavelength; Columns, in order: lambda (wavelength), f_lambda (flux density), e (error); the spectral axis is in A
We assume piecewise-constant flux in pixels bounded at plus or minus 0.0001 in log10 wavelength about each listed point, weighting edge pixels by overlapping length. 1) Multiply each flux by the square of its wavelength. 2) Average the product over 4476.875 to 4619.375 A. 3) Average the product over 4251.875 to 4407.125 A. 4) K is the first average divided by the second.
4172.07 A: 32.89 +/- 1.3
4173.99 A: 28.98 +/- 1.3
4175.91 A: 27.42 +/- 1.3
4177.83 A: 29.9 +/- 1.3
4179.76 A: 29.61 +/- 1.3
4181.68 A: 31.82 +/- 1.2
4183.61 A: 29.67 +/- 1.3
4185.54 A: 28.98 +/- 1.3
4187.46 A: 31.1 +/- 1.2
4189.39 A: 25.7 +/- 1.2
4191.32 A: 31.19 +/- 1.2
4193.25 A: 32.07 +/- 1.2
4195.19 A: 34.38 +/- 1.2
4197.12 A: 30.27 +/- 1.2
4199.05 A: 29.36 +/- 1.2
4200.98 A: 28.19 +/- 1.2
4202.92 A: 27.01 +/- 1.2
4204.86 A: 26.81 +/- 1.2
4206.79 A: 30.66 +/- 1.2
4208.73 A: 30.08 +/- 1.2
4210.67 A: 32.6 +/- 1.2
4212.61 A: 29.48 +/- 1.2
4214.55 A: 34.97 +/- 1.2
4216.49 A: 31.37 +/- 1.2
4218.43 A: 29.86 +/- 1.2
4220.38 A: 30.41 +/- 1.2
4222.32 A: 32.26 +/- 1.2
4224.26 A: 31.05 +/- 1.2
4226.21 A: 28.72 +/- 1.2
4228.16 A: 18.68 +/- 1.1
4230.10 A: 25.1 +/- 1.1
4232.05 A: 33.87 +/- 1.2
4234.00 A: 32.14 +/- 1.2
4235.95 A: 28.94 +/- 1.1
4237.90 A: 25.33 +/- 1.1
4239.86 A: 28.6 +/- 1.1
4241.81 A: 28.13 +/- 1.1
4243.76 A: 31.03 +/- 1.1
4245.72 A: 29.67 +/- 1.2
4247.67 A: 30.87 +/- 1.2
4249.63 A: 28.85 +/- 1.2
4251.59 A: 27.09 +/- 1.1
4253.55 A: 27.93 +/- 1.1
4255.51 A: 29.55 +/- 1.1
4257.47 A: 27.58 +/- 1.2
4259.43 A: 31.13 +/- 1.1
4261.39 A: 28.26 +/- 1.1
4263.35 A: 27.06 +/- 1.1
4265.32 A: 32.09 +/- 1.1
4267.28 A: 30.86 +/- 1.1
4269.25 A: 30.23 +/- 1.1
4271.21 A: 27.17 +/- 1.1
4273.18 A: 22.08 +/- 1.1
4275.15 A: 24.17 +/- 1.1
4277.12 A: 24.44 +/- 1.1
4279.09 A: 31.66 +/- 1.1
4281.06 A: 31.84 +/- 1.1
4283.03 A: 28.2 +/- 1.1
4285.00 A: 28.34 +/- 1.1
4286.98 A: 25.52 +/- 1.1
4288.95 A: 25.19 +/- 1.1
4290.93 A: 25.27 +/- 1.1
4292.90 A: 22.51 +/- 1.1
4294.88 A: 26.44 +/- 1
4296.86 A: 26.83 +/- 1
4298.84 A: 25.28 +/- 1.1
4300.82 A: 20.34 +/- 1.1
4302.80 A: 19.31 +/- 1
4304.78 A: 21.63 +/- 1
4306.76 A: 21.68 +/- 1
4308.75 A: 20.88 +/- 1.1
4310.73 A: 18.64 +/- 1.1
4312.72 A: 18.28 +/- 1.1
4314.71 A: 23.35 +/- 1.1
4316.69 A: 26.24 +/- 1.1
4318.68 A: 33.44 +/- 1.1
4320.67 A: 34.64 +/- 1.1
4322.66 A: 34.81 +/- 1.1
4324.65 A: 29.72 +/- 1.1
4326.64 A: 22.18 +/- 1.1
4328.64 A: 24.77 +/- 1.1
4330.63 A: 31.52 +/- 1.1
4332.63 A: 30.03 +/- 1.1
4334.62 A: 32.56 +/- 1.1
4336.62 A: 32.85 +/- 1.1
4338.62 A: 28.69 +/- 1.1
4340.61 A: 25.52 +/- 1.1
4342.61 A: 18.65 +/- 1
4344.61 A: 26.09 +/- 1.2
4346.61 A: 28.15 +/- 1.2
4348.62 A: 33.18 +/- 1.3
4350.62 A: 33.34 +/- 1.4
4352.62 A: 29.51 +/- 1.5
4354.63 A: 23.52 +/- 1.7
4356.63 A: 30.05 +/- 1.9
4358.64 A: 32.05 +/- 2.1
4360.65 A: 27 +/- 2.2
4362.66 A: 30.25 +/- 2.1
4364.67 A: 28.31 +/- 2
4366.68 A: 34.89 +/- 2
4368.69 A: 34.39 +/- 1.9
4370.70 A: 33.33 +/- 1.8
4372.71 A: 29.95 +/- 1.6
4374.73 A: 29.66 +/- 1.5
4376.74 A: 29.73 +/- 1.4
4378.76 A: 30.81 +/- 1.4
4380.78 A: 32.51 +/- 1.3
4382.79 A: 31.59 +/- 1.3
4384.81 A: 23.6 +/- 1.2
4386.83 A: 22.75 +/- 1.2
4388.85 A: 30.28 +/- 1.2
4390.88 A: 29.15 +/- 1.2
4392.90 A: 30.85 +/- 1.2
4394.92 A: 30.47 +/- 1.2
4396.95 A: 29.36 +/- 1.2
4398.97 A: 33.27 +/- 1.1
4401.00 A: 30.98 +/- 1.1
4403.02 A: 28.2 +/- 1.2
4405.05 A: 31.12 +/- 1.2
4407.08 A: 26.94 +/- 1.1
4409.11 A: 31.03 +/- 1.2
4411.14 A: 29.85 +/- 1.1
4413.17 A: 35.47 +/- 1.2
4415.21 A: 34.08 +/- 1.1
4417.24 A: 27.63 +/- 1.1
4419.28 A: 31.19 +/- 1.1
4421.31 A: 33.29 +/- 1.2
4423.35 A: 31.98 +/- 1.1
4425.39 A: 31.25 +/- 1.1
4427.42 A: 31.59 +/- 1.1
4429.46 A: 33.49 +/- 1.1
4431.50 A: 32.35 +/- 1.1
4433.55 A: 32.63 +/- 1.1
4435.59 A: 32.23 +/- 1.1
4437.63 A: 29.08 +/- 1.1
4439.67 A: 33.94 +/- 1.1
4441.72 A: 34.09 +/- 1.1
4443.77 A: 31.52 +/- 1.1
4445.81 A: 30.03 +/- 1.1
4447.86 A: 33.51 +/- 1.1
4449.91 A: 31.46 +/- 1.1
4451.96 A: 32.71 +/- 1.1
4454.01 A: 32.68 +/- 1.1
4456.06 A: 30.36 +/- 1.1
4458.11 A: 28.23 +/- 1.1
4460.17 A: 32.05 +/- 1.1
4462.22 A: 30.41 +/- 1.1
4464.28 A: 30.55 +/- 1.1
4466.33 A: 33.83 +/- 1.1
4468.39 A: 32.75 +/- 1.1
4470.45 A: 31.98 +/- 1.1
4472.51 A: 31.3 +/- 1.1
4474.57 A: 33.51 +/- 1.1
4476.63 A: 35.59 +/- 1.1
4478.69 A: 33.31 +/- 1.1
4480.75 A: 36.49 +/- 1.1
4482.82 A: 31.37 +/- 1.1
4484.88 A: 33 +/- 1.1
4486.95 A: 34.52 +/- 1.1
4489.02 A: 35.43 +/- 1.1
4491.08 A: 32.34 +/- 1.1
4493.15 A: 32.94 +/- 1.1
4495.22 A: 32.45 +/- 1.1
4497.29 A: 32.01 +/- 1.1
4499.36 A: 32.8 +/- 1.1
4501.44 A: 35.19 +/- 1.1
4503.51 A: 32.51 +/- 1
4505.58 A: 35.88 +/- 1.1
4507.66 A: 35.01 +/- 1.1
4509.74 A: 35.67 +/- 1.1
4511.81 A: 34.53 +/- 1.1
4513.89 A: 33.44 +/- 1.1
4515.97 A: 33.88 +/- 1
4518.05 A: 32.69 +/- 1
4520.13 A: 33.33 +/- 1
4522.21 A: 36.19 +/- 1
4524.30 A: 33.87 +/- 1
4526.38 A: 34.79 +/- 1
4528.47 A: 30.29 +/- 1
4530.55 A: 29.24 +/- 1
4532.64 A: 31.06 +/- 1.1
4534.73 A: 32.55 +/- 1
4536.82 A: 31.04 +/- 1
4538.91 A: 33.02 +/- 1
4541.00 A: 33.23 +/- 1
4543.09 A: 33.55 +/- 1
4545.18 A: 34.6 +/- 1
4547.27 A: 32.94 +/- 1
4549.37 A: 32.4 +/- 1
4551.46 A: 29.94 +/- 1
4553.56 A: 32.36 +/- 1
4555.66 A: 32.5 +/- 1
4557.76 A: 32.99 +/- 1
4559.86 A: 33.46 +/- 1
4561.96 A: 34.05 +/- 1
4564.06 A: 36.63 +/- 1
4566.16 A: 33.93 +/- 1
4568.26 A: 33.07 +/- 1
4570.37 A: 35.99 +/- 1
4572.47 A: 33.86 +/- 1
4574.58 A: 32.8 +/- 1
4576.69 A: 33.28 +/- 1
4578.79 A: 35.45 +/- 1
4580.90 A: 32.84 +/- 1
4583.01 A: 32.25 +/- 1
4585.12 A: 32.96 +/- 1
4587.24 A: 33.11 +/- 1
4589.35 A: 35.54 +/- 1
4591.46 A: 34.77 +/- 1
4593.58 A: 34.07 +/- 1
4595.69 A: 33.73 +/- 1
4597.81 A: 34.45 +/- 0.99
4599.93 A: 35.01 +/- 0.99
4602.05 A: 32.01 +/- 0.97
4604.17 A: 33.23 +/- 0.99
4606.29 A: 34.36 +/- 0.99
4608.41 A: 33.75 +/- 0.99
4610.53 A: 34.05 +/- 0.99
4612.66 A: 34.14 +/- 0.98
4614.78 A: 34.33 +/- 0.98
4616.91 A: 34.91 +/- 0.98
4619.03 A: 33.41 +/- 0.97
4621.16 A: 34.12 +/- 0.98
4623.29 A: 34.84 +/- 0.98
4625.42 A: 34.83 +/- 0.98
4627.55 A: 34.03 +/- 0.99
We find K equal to 1.32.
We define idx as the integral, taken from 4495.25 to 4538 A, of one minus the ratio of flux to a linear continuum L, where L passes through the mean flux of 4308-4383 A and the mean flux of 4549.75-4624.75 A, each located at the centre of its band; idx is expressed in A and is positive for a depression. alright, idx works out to -1.3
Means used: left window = 28.8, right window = 33.8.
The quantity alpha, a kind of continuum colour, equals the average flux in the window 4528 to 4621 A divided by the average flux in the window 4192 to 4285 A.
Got 1.1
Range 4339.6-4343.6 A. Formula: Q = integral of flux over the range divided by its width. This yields 22.2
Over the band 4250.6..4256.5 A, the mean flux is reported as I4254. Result 28.2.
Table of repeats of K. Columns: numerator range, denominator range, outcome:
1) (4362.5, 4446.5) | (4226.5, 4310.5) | 1.23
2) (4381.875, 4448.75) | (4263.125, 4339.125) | 1.22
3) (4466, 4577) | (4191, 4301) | 1.32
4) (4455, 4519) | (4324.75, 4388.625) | 1.21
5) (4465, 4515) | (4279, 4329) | 1.43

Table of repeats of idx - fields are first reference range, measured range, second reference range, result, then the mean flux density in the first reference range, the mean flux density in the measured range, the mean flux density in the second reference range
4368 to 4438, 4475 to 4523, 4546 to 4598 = -2.3 A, 30.7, 33.9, 33.6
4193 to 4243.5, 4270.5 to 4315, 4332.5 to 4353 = 7.5 A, 29.6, 24.3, 28.9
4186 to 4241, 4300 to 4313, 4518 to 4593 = 4.4 A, 29.6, 20.2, 33.3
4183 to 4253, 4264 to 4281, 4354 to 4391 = 0.9 A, 29.6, 28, 29.7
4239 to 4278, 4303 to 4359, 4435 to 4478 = 4.7 A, 28.3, 27.2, 32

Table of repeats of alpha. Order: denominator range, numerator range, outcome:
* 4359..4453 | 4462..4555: 1.07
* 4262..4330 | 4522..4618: 1.28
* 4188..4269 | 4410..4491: 1.10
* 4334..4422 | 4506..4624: 1.12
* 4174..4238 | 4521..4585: 1.12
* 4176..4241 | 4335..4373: 0.99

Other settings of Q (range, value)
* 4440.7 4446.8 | 31.9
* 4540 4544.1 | 33.4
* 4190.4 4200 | 31.5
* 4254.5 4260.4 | 29.4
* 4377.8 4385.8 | 29.6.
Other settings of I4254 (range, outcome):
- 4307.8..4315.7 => 20.3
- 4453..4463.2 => 30.8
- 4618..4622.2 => 33.7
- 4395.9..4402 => 31.2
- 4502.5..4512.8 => 34.7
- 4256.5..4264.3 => 28.5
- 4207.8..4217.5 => 31.7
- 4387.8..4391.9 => 29.6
